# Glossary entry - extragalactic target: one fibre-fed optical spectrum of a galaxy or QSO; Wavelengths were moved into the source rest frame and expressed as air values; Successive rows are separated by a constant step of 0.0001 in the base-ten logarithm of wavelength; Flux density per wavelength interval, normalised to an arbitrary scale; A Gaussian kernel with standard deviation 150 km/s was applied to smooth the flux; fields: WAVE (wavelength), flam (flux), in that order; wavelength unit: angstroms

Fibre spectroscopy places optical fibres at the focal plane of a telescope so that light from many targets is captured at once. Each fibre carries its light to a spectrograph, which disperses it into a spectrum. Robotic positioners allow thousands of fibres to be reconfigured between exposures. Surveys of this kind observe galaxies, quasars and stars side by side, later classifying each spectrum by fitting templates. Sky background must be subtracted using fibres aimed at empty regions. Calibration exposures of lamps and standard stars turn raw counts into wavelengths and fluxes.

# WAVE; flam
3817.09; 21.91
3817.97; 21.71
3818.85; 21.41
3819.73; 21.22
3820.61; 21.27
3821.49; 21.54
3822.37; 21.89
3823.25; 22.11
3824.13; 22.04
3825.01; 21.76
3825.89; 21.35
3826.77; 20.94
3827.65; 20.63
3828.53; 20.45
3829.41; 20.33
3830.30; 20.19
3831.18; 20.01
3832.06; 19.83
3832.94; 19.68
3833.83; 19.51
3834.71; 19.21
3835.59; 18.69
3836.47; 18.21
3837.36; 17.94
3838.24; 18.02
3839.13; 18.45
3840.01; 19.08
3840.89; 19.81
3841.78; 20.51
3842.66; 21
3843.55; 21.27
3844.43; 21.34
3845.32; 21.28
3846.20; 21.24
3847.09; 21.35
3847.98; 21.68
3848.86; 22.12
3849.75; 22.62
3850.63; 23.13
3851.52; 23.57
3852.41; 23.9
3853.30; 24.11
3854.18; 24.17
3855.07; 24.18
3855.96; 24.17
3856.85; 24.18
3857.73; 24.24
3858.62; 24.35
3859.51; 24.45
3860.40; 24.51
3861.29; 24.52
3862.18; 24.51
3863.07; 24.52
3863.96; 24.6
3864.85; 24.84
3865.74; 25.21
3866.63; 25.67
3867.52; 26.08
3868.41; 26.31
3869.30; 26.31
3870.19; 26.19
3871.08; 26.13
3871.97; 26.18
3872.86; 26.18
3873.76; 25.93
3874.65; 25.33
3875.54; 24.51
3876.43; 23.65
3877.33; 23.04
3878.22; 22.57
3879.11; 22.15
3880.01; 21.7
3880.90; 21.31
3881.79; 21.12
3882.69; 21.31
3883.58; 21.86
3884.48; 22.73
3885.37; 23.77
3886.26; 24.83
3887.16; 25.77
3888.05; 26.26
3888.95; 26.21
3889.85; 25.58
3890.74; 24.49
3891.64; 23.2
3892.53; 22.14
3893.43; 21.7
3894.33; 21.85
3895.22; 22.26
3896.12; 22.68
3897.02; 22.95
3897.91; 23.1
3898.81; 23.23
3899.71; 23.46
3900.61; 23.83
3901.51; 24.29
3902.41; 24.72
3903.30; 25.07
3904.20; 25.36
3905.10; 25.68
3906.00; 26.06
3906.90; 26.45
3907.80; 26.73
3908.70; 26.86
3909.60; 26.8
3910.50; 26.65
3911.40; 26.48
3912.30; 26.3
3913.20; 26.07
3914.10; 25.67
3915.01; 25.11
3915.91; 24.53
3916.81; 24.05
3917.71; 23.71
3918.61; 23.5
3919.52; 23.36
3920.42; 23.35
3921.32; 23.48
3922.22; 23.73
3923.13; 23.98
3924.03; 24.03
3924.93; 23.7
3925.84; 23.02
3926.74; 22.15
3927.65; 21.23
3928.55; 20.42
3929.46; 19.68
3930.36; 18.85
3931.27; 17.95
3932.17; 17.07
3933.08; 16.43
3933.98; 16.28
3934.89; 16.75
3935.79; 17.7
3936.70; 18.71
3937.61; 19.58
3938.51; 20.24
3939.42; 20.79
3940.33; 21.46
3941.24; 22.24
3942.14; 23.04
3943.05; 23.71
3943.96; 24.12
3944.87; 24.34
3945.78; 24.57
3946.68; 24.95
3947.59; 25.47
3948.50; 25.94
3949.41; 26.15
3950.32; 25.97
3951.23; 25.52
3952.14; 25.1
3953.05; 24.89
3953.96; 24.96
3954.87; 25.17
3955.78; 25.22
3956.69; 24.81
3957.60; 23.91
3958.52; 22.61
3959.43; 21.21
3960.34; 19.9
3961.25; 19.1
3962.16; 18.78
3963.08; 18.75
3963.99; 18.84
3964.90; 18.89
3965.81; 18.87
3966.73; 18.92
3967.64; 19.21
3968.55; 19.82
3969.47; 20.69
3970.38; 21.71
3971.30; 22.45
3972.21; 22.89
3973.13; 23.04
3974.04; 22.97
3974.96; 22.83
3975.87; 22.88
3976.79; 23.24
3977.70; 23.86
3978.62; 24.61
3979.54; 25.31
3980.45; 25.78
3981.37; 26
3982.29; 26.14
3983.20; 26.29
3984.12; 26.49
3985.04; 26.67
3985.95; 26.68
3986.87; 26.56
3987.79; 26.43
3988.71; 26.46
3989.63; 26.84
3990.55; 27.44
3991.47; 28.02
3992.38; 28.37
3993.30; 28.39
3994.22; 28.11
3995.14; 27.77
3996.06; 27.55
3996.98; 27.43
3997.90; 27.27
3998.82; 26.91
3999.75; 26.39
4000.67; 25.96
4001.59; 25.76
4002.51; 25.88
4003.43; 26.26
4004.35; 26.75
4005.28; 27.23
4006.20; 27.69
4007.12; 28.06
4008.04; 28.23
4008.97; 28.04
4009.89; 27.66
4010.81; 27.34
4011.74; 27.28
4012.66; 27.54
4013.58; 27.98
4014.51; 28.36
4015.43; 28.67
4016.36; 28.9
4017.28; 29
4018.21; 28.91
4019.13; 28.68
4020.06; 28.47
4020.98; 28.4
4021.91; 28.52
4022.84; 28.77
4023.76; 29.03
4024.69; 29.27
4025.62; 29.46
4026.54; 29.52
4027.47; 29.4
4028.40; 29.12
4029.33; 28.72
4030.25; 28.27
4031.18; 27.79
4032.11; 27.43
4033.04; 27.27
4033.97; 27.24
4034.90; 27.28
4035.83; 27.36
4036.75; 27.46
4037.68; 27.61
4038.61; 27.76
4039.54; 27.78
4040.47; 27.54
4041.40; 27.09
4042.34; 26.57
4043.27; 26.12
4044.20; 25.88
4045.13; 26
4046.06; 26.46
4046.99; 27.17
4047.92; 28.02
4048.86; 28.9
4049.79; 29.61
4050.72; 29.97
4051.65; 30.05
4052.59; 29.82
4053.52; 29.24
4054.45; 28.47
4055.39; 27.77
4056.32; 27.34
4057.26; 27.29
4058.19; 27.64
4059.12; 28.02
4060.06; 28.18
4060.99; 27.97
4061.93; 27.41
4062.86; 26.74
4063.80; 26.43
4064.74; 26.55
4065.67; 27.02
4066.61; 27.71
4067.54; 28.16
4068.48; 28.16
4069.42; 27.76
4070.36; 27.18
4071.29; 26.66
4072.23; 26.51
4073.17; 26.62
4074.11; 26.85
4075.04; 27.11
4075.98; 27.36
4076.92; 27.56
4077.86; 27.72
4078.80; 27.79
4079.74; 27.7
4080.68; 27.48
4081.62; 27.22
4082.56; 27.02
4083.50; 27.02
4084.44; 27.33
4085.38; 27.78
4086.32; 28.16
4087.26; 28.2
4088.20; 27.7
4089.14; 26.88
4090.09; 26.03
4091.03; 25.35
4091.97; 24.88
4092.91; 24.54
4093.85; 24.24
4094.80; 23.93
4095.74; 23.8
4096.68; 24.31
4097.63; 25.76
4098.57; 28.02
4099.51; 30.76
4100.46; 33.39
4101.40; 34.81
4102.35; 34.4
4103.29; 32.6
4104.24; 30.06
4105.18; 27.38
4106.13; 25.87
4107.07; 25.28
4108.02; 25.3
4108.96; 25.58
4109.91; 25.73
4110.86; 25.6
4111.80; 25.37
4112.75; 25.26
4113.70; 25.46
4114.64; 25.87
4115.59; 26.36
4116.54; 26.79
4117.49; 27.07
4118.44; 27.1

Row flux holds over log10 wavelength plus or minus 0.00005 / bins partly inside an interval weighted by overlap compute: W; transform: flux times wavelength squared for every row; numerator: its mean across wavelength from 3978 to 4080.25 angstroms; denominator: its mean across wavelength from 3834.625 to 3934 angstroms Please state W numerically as 1.27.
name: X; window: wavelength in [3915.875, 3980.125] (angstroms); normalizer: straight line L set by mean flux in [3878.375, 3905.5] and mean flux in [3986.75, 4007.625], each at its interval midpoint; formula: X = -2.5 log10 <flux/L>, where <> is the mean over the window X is 0.15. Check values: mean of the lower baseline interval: 23.5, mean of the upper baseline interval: 27.1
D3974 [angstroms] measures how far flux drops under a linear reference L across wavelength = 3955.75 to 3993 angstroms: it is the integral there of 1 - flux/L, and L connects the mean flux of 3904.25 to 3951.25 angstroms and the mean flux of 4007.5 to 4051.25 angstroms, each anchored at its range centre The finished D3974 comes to 2.9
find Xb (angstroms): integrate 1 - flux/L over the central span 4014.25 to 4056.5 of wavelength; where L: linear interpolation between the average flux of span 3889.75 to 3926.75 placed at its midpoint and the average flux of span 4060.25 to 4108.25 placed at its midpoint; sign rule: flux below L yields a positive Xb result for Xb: -2.6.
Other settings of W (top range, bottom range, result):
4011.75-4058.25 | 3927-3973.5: 1.36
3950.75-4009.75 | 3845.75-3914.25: 1.07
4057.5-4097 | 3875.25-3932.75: 1.24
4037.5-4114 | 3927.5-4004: 1.24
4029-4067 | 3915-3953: 1.32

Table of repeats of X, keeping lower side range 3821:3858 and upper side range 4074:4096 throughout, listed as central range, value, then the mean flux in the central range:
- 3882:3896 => -0.057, 23.5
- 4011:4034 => -0.129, 28.5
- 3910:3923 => -0.080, 24.7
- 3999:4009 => -0.083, 26.9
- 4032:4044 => -0.066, 27.2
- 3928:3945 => 0.176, 19.9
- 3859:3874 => -0.165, 25.4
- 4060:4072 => -0.044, 27.3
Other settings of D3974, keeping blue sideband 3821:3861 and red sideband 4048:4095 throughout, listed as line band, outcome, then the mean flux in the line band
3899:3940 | 1.0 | 22.9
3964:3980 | 2.0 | 21.8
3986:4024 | -2.9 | 27.6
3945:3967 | 1.4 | 22.9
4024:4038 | -1.0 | 28.2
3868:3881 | -1.3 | 24.6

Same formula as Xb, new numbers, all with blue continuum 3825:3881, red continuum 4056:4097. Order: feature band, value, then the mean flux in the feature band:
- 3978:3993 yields -0.8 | 26.5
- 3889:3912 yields -1.0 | 24.5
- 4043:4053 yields -0.6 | 28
